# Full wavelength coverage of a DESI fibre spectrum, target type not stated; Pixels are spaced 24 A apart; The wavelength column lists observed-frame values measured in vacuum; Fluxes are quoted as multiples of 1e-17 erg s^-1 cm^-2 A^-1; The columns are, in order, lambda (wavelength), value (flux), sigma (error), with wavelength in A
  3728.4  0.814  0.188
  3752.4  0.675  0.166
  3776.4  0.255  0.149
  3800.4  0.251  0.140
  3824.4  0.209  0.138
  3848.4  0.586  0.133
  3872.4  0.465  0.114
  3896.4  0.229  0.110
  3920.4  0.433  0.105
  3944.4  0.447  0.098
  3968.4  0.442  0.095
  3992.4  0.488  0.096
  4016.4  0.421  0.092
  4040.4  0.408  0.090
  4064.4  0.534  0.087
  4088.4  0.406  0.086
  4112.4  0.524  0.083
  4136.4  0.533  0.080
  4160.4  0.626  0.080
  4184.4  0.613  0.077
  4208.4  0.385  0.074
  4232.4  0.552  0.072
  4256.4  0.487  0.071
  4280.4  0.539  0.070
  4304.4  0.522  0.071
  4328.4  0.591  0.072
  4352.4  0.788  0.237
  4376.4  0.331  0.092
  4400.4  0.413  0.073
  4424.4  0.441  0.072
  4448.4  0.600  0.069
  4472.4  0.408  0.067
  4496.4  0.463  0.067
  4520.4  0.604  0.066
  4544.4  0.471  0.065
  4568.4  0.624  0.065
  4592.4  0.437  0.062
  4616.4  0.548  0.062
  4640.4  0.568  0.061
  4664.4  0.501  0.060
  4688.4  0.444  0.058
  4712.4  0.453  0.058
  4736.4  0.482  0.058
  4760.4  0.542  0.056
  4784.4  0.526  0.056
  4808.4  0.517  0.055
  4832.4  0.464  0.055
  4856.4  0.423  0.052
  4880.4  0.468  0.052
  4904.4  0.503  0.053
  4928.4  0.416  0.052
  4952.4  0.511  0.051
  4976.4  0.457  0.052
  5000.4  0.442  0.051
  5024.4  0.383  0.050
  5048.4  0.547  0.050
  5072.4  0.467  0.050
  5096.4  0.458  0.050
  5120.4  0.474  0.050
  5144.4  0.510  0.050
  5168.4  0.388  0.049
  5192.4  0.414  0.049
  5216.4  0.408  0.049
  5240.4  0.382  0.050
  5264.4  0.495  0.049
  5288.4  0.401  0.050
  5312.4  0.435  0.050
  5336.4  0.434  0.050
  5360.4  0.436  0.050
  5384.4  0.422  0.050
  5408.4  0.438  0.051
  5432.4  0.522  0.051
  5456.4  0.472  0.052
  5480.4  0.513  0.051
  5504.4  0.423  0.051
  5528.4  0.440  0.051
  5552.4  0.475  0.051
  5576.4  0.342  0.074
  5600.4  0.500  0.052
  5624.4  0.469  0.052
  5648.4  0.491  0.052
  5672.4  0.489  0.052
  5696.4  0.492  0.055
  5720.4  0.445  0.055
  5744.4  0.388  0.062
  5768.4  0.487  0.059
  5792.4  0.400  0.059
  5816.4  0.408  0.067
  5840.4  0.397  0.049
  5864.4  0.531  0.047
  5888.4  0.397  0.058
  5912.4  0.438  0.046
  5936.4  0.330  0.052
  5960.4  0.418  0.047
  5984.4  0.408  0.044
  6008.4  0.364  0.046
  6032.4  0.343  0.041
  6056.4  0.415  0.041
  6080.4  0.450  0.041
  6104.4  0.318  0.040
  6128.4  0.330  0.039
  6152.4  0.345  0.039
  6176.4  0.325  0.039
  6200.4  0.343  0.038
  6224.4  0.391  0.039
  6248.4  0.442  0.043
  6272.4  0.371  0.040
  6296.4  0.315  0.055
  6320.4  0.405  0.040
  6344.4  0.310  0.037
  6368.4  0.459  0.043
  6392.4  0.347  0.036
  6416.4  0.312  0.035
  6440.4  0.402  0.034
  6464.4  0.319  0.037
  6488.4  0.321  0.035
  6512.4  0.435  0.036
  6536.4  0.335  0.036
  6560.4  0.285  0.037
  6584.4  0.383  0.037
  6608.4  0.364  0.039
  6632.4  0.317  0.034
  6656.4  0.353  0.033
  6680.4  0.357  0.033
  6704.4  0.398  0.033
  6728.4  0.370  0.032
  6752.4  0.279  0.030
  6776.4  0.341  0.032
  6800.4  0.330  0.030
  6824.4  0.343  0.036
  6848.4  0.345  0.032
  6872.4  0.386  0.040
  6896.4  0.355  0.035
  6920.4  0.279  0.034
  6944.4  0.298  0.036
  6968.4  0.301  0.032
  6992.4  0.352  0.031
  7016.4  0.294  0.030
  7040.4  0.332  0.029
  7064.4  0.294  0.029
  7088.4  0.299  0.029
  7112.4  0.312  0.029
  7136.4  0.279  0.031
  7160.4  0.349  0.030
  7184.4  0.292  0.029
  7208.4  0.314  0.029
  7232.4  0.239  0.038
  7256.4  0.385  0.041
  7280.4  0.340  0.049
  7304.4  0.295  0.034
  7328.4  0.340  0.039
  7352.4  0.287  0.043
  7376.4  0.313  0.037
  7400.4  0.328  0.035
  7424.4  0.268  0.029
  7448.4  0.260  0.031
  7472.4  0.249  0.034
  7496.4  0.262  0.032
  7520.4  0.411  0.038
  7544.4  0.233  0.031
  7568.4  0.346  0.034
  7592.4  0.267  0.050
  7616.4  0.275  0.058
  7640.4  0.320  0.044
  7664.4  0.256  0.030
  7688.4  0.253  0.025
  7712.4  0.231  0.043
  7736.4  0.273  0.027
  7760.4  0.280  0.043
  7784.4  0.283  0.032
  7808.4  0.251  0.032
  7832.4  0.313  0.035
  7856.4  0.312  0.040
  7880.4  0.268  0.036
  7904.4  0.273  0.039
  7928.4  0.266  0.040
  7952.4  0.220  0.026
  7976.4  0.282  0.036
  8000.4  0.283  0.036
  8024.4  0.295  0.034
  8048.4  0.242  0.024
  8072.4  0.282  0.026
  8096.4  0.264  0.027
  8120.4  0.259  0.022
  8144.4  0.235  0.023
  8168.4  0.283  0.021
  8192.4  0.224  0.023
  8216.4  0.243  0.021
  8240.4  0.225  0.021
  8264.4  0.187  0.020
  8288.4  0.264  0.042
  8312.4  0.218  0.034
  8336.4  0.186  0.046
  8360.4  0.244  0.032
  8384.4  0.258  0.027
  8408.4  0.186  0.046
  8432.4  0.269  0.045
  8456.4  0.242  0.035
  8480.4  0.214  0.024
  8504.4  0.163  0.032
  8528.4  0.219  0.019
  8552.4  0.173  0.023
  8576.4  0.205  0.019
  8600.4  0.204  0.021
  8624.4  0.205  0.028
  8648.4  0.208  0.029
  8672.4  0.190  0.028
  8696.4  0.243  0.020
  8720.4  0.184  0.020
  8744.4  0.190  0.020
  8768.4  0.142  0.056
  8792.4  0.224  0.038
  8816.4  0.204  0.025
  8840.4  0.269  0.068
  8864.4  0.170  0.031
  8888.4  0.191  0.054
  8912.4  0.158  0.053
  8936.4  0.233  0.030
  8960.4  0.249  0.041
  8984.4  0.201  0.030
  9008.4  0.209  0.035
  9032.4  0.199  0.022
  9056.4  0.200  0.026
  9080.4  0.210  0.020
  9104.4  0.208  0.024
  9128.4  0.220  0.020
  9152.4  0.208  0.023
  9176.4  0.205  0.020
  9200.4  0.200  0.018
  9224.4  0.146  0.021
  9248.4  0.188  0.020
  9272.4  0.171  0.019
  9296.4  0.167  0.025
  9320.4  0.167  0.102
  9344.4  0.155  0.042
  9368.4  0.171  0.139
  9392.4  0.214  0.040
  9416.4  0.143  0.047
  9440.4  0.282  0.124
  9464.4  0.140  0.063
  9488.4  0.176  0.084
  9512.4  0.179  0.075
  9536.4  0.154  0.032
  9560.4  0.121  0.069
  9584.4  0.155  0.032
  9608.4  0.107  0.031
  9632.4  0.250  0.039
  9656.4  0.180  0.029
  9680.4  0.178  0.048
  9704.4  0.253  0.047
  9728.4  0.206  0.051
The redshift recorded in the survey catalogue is 0.00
